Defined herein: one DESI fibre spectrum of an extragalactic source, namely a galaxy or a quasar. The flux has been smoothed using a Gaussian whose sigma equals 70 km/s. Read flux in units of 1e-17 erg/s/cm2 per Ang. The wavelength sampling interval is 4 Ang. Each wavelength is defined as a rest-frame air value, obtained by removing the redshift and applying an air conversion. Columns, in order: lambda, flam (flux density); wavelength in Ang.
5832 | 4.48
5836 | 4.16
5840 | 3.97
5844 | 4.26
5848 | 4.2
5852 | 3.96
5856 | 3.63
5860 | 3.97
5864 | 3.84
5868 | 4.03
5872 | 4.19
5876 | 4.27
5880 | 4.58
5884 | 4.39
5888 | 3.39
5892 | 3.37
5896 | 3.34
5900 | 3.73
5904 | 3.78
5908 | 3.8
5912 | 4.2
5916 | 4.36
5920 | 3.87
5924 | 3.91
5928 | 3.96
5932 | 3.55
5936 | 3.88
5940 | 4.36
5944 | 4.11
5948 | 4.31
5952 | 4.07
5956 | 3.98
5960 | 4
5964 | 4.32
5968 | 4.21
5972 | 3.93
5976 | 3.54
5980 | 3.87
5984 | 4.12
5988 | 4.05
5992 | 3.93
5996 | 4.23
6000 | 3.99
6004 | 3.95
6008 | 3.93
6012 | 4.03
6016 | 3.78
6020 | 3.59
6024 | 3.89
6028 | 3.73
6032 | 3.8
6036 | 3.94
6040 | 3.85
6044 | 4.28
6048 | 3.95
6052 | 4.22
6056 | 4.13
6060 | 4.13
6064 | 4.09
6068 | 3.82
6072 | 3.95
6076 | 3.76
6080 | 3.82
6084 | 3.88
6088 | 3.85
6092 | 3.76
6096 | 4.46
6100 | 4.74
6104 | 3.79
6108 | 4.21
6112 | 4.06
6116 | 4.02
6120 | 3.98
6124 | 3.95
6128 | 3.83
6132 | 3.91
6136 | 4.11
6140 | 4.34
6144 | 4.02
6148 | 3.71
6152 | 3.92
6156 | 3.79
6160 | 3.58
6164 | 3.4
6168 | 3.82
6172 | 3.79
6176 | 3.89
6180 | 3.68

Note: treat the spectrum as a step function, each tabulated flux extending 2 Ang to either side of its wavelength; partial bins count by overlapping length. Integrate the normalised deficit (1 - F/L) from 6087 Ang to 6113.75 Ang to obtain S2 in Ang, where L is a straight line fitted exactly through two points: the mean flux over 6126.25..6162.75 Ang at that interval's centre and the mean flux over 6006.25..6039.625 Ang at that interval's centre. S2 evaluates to -1.8 Ang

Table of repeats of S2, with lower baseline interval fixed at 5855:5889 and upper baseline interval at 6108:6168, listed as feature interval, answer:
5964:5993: 0.2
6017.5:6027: 0.6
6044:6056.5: -0.5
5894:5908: 1.4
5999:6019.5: 0.4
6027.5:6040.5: 0.4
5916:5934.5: 0.7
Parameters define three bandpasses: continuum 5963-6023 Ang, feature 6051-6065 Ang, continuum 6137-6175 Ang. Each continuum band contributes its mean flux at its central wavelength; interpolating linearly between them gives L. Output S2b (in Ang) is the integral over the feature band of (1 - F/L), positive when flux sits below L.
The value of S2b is -0.8 Ang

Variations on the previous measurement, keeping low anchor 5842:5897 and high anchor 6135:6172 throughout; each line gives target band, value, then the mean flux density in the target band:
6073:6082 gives 0.2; 3.81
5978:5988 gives -0.2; 4.01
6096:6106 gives -1.1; 4.3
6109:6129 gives -0.7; 3.99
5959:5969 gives -0.7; 4.19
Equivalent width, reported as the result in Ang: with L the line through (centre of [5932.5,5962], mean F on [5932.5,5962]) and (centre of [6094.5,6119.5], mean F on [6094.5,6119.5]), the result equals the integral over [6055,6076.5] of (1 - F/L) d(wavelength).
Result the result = 0.90 Ang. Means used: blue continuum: 4.07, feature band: 3.99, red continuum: 4.19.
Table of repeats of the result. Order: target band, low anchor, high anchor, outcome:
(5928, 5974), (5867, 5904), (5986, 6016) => -1.2 Ang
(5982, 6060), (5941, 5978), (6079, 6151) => 1.4 Ang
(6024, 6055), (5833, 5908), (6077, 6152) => 0.2 Ang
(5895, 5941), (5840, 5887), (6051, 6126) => 2.1 Ang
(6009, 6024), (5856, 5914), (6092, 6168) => 0.5 Ang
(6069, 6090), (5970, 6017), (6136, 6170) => 0.2 Ang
